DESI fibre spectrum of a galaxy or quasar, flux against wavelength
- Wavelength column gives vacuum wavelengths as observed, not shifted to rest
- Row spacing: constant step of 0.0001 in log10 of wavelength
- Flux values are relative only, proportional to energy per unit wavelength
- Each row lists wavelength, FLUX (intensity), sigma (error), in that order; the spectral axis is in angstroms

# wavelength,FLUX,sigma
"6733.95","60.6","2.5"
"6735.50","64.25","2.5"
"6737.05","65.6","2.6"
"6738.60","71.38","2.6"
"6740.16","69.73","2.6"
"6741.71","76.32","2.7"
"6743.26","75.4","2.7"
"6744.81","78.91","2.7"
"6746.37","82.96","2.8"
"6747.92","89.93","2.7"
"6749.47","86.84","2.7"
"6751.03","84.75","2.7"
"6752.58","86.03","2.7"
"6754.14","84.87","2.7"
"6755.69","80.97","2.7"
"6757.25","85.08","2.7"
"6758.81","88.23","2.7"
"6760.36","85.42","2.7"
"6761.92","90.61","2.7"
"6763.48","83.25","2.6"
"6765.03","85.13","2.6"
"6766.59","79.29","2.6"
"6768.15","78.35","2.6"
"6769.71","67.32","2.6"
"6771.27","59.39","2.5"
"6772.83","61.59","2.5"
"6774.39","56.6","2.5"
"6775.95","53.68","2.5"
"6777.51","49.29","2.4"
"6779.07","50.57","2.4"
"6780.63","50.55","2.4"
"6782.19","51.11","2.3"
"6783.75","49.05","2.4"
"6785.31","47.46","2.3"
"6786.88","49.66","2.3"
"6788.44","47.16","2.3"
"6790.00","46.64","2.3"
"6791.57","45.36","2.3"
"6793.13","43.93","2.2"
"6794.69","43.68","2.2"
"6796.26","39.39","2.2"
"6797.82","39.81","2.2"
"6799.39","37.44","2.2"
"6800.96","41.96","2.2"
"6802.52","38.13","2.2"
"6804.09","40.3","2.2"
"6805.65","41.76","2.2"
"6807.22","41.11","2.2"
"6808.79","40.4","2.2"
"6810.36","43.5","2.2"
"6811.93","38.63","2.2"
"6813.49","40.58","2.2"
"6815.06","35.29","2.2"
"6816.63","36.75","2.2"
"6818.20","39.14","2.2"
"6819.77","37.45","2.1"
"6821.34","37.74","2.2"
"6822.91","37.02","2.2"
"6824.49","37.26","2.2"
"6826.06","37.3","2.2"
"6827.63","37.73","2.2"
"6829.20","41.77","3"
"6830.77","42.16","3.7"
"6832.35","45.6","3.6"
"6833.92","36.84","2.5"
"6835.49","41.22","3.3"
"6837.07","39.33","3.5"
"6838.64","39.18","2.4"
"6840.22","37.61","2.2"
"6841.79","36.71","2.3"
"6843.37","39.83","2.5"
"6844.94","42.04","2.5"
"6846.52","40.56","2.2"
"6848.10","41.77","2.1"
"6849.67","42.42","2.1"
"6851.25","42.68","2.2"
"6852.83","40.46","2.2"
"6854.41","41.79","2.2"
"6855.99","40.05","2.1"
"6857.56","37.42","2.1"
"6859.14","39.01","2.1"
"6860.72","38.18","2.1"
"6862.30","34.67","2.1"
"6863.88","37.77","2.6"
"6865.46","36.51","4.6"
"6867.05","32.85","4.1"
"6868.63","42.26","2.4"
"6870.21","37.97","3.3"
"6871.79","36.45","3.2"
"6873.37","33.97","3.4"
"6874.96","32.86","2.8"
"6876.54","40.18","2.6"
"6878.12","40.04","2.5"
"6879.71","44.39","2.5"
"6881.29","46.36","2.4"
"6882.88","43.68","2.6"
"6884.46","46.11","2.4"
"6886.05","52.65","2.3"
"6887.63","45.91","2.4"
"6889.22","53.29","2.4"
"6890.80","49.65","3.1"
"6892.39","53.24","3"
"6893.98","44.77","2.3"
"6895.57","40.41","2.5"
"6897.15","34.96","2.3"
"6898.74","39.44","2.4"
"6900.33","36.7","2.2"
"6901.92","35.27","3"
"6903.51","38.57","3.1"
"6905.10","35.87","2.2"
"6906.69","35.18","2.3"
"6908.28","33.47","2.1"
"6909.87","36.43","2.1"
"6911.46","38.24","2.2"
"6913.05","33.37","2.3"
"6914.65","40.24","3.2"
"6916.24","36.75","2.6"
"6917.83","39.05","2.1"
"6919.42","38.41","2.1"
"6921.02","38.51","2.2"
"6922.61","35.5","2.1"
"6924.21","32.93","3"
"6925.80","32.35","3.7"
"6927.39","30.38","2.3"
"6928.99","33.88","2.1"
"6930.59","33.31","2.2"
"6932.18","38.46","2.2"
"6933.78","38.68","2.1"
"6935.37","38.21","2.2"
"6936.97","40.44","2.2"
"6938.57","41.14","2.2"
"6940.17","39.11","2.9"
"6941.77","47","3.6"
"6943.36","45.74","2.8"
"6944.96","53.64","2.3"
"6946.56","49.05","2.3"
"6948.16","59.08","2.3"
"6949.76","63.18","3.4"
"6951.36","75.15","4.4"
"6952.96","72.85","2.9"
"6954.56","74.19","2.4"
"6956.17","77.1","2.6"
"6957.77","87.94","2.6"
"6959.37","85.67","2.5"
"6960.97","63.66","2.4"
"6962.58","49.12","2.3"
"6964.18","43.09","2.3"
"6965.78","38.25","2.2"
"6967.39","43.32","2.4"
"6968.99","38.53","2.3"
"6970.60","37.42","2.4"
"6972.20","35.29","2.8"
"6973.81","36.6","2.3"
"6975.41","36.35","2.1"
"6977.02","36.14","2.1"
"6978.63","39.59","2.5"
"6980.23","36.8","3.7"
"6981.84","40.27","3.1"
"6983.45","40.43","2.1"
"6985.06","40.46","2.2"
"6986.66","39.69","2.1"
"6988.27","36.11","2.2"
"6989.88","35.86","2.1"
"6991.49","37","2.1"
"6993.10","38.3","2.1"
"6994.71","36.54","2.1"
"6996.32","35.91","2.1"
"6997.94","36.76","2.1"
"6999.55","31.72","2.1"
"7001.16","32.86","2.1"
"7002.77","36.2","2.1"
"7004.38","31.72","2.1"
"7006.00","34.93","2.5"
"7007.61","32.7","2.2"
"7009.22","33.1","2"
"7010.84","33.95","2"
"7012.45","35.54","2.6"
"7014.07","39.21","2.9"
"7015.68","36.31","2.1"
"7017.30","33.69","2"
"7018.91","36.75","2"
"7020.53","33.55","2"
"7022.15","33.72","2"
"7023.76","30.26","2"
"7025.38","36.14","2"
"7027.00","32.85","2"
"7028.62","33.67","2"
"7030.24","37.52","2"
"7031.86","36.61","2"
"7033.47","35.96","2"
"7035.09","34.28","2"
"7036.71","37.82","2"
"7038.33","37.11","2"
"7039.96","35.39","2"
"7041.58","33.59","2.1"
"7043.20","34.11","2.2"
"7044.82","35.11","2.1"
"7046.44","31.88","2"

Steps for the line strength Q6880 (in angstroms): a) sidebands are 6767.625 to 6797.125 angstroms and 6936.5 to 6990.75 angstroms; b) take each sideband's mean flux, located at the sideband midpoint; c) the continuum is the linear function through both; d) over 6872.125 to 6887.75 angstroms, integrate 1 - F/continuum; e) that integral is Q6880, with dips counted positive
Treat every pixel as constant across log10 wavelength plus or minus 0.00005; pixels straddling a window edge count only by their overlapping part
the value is 2.5 angstroms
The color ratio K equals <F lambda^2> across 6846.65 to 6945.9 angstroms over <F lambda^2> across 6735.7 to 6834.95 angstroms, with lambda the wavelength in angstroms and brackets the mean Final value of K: 0.73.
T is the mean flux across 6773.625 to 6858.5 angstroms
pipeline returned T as 42.1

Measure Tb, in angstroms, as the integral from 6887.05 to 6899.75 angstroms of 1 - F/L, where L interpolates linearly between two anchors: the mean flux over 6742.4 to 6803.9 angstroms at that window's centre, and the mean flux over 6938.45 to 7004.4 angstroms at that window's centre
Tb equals 2.00 angstroms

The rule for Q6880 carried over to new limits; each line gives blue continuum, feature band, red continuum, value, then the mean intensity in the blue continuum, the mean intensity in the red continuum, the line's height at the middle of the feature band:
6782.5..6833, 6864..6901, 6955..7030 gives -0.8 angstroms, 41.4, 40.4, 41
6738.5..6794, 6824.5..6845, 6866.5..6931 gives 5.3 angstroms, 68.6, 39.2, 53.4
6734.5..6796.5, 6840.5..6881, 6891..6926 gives 7.4 angstroms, 67.3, 38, 47.8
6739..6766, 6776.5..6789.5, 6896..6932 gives 4.3 angstroms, 83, 35.9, 74.1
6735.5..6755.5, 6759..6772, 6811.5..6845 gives -1.8 angstroms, 78.9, 38.9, 69.2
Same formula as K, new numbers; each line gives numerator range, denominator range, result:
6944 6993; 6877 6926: 1.26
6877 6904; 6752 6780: 0.62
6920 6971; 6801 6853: 1.29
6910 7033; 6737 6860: 0.82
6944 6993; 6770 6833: 1.19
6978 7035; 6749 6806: 0.63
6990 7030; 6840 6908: 0.89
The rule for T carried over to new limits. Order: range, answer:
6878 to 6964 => 46.1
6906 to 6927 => 36.1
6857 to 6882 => 38.2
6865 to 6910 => 40.8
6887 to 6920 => 39.9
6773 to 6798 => 48.3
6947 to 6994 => 49.5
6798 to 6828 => 38.9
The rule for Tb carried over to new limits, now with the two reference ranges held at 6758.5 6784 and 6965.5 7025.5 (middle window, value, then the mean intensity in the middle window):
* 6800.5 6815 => 5.1 angstroms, 40.4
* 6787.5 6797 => 2.9 angstroms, 44.5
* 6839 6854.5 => 4.4 angstroms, 40.5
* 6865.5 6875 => 3.0 angstroms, 36.3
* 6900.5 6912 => 2.9 angstroms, 36.1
